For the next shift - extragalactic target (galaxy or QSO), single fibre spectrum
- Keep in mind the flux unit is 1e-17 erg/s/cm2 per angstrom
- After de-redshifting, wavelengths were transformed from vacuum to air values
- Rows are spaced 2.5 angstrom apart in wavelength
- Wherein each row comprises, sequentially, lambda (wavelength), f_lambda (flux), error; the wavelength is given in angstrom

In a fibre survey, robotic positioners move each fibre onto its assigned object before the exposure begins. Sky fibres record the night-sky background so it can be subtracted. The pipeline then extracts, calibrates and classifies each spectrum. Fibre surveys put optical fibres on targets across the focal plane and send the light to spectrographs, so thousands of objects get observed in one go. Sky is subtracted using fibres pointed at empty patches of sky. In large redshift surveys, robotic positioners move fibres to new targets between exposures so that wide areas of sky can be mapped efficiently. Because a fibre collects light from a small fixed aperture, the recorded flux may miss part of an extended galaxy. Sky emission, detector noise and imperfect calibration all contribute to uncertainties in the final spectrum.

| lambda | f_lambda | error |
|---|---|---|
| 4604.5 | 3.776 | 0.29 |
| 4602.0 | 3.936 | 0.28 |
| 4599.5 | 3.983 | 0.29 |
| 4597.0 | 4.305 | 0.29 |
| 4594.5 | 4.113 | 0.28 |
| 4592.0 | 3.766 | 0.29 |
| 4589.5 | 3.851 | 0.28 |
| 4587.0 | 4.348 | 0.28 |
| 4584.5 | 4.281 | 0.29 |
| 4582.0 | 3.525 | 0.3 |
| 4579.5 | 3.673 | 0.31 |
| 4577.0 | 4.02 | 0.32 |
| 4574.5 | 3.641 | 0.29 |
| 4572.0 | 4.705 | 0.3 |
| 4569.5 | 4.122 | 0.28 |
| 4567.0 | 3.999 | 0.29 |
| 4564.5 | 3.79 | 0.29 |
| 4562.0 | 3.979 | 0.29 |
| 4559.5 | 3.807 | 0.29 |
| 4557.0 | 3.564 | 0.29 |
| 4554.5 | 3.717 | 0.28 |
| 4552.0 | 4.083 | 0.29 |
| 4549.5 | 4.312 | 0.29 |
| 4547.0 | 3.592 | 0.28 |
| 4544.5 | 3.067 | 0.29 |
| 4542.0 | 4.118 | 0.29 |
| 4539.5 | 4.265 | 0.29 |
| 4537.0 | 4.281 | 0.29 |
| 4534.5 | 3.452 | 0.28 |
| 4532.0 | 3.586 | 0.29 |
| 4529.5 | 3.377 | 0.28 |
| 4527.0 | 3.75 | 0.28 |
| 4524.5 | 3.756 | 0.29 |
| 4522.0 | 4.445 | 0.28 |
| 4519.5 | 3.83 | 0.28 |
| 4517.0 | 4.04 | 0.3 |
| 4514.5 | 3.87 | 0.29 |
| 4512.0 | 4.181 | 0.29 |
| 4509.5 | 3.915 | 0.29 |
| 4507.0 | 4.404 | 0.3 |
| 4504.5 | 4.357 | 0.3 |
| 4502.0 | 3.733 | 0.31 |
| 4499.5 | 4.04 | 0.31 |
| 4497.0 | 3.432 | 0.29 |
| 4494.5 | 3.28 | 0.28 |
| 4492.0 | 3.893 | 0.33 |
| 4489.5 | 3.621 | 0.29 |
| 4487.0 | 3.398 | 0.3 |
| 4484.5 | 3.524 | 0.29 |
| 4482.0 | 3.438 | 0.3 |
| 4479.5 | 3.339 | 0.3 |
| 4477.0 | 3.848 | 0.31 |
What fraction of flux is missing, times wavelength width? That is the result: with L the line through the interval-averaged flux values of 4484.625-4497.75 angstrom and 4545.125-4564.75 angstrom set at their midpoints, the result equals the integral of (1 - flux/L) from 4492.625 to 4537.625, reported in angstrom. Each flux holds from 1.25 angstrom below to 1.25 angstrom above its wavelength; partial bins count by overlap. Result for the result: -2.8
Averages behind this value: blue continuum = 3.53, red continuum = 3.83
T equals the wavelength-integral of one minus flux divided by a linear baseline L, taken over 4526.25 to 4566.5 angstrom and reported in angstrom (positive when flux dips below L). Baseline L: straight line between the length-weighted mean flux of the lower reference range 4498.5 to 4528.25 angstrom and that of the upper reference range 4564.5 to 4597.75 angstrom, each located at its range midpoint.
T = 2.2 angstrom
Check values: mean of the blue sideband 4.03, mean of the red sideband 4.01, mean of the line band 3.8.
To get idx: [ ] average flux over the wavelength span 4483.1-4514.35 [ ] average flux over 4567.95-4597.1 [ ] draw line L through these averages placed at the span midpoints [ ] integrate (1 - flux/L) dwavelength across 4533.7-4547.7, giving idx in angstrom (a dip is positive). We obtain 0.4 angstrom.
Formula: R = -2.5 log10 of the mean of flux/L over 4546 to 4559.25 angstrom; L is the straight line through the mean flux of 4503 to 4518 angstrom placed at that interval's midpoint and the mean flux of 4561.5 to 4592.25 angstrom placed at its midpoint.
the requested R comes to 0.05 mag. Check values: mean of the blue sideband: 4.12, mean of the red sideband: 3.98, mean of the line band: 3.86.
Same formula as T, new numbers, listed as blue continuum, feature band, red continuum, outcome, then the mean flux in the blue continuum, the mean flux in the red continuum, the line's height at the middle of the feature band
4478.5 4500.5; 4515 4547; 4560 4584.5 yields -0.6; 3.55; 3.95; 3.75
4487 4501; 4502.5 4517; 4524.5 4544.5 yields -1.7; 3.63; 3.78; 3.69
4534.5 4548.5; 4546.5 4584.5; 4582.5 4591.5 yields 0.4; 3.84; 4.07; 3.96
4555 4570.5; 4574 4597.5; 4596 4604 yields 0.1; 3.87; 4.04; 3.97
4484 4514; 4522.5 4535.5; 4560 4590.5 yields 0.8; 3.82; 3.99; 3.89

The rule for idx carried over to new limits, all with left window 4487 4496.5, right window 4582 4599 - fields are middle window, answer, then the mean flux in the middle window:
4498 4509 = -1.5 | 4.1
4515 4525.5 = -0.9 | 4.01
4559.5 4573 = -0.5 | 4.08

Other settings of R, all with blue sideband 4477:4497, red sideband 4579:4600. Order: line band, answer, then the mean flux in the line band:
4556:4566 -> 0.02 mag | 3.8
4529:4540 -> -0.01 mag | 3.79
